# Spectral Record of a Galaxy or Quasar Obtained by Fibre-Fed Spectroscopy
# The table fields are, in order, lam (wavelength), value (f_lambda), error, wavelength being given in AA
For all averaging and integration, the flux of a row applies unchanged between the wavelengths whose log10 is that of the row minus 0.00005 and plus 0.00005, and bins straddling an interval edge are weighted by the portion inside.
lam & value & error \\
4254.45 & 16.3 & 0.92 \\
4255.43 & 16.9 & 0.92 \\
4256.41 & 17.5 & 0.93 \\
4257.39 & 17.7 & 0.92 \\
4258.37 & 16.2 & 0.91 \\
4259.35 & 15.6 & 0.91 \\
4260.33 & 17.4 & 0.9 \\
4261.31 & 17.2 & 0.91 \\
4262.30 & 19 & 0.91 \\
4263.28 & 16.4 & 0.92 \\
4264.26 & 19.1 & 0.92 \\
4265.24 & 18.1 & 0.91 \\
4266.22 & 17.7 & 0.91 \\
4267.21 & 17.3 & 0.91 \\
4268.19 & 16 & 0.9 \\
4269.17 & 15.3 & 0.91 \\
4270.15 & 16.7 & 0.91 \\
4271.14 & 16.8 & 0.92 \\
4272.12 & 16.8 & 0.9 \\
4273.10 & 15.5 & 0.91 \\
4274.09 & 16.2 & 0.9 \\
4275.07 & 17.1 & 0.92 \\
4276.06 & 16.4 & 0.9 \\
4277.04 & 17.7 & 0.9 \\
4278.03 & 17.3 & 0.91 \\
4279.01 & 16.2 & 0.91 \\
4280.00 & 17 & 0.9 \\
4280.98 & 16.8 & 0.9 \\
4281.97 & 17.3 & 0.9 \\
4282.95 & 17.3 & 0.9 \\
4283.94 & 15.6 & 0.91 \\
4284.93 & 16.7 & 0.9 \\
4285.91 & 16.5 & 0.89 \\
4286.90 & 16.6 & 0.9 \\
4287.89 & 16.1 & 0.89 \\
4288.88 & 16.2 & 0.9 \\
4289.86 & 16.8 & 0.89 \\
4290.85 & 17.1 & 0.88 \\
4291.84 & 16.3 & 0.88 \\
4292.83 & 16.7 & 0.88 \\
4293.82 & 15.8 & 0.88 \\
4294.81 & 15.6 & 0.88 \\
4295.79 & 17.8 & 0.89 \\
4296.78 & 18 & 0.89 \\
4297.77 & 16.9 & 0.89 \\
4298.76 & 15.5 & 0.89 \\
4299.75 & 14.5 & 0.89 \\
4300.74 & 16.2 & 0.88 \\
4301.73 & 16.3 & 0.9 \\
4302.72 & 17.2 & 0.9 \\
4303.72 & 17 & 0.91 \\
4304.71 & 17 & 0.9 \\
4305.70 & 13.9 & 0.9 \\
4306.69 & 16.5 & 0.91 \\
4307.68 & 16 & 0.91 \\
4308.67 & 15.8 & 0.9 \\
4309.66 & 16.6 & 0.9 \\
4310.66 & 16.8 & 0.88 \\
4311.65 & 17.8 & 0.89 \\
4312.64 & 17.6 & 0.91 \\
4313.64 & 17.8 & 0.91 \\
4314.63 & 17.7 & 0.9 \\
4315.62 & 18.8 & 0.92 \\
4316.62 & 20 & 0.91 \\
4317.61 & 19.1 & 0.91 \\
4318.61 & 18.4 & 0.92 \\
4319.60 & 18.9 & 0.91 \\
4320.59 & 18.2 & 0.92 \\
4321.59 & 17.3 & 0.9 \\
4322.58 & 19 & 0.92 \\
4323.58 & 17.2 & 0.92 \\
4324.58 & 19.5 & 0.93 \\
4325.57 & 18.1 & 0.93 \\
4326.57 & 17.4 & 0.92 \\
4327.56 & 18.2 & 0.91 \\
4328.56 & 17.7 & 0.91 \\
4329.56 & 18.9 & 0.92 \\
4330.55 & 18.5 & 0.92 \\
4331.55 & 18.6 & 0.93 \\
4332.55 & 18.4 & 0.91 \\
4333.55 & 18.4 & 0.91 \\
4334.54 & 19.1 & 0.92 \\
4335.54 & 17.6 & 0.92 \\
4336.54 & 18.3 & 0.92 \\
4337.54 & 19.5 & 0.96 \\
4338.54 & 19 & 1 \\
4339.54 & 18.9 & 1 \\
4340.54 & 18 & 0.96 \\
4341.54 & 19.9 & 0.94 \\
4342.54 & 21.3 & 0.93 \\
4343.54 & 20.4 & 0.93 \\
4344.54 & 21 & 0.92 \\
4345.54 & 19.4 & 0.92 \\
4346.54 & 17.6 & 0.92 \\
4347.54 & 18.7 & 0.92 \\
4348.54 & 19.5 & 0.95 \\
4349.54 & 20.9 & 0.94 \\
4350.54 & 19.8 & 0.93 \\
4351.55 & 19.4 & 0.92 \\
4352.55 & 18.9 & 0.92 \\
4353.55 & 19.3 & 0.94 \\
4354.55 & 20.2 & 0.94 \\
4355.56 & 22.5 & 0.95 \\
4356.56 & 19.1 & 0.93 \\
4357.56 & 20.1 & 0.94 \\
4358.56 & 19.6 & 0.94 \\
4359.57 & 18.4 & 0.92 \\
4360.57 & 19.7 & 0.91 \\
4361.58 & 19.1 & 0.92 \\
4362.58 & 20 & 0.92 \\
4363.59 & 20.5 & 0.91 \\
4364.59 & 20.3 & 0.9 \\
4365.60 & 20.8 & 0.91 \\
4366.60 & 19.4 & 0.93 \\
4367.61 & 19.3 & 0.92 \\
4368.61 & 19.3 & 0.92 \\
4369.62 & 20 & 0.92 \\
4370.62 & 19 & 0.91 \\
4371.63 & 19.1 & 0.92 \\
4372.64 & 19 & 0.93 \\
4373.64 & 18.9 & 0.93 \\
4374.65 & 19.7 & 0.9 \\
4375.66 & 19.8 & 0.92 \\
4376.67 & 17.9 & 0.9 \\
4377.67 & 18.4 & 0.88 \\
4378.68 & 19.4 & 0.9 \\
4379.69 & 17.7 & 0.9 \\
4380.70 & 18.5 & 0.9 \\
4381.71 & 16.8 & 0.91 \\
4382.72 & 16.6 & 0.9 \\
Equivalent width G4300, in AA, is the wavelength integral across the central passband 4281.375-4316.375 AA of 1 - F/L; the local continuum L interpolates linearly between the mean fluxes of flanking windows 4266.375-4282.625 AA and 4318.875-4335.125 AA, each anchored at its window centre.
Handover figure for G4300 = 1.6 AA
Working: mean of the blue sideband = 16.7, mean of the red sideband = 18.3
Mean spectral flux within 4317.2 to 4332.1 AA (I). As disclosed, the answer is 18.3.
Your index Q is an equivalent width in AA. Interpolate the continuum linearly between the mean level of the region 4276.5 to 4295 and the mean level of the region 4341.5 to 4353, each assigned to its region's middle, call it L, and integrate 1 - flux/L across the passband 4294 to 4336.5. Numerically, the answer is 1.4 AA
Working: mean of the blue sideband 16.6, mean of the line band 17.5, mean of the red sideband 19.7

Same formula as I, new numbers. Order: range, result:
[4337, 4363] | 19.6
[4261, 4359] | 17.8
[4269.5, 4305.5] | 16.6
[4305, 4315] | 16.7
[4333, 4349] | 19.2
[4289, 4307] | 16.4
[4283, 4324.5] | 17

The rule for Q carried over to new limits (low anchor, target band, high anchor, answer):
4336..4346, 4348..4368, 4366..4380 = -0.5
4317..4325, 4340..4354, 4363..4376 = -0.4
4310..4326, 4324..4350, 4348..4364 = 0.1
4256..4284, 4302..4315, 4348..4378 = 1.0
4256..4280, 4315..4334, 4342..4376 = 0.2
